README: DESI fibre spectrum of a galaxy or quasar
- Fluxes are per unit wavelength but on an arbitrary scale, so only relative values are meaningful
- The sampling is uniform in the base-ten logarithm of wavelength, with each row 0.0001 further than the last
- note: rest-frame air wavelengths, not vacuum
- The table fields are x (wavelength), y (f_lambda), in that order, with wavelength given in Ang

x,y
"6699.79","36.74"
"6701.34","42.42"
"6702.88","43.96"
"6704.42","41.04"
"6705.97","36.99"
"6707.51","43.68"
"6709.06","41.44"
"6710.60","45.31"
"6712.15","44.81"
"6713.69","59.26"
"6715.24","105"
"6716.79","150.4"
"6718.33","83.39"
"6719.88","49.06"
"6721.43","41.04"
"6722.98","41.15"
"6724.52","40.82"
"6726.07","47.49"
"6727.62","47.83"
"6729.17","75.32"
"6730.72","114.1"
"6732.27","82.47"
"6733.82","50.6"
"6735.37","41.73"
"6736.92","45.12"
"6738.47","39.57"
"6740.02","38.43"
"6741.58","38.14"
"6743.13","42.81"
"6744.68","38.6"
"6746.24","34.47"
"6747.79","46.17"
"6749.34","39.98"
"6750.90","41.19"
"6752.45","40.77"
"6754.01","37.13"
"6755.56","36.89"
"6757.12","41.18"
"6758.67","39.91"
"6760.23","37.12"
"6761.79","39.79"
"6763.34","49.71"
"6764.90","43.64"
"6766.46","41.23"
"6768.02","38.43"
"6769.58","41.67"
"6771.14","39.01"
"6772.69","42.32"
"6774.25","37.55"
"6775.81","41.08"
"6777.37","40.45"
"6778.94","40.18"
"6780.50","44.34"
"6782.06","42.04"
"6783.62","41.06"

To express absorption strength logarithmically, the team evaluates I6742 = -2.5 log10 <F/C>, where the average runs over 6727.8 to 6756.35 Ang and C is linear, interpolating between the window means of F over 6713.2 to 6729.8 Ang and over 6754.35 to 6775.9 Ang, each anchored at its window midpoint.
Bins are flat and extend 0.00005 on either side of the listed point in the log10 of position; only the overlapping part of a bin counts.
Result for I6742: 0.14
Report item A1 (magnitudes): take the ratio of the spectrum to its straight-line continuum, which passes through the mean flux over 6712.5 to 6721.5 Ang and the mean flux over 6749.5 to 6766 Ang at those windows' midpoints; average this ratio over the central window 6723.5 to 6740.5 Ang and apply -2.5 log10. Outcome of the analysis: 0.186 mag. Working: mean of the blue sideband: 82.8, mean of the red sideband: 40.7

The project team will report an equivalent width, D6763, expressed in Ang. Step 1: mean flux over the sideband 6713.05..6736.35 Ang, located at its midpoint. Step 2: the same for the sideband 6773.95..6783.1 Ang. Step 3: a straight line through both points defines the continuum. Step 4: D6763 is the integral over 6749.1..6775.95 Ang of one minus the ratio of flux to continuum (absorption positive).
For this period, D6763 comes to 4.6 Ang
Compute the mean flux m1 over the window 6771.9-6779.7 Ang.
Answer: 40.3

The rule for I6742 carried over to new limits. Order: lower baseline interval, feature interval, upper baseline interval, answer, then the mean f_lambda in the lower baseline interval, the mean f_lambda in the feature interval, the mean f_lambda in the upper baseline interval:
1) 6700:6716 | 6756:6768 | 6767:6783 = 0.03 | 49.9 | 41.4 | 40.7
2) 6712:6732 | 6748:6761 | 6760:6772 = 0.23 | 70.3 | 39.6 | 41.5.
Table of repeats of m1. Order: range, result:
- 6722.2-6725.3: 41.1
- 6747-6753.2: 42.1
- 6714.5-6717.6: 127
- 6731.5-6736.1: 58.4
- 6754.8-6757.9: 39.1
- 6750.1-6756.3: 39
